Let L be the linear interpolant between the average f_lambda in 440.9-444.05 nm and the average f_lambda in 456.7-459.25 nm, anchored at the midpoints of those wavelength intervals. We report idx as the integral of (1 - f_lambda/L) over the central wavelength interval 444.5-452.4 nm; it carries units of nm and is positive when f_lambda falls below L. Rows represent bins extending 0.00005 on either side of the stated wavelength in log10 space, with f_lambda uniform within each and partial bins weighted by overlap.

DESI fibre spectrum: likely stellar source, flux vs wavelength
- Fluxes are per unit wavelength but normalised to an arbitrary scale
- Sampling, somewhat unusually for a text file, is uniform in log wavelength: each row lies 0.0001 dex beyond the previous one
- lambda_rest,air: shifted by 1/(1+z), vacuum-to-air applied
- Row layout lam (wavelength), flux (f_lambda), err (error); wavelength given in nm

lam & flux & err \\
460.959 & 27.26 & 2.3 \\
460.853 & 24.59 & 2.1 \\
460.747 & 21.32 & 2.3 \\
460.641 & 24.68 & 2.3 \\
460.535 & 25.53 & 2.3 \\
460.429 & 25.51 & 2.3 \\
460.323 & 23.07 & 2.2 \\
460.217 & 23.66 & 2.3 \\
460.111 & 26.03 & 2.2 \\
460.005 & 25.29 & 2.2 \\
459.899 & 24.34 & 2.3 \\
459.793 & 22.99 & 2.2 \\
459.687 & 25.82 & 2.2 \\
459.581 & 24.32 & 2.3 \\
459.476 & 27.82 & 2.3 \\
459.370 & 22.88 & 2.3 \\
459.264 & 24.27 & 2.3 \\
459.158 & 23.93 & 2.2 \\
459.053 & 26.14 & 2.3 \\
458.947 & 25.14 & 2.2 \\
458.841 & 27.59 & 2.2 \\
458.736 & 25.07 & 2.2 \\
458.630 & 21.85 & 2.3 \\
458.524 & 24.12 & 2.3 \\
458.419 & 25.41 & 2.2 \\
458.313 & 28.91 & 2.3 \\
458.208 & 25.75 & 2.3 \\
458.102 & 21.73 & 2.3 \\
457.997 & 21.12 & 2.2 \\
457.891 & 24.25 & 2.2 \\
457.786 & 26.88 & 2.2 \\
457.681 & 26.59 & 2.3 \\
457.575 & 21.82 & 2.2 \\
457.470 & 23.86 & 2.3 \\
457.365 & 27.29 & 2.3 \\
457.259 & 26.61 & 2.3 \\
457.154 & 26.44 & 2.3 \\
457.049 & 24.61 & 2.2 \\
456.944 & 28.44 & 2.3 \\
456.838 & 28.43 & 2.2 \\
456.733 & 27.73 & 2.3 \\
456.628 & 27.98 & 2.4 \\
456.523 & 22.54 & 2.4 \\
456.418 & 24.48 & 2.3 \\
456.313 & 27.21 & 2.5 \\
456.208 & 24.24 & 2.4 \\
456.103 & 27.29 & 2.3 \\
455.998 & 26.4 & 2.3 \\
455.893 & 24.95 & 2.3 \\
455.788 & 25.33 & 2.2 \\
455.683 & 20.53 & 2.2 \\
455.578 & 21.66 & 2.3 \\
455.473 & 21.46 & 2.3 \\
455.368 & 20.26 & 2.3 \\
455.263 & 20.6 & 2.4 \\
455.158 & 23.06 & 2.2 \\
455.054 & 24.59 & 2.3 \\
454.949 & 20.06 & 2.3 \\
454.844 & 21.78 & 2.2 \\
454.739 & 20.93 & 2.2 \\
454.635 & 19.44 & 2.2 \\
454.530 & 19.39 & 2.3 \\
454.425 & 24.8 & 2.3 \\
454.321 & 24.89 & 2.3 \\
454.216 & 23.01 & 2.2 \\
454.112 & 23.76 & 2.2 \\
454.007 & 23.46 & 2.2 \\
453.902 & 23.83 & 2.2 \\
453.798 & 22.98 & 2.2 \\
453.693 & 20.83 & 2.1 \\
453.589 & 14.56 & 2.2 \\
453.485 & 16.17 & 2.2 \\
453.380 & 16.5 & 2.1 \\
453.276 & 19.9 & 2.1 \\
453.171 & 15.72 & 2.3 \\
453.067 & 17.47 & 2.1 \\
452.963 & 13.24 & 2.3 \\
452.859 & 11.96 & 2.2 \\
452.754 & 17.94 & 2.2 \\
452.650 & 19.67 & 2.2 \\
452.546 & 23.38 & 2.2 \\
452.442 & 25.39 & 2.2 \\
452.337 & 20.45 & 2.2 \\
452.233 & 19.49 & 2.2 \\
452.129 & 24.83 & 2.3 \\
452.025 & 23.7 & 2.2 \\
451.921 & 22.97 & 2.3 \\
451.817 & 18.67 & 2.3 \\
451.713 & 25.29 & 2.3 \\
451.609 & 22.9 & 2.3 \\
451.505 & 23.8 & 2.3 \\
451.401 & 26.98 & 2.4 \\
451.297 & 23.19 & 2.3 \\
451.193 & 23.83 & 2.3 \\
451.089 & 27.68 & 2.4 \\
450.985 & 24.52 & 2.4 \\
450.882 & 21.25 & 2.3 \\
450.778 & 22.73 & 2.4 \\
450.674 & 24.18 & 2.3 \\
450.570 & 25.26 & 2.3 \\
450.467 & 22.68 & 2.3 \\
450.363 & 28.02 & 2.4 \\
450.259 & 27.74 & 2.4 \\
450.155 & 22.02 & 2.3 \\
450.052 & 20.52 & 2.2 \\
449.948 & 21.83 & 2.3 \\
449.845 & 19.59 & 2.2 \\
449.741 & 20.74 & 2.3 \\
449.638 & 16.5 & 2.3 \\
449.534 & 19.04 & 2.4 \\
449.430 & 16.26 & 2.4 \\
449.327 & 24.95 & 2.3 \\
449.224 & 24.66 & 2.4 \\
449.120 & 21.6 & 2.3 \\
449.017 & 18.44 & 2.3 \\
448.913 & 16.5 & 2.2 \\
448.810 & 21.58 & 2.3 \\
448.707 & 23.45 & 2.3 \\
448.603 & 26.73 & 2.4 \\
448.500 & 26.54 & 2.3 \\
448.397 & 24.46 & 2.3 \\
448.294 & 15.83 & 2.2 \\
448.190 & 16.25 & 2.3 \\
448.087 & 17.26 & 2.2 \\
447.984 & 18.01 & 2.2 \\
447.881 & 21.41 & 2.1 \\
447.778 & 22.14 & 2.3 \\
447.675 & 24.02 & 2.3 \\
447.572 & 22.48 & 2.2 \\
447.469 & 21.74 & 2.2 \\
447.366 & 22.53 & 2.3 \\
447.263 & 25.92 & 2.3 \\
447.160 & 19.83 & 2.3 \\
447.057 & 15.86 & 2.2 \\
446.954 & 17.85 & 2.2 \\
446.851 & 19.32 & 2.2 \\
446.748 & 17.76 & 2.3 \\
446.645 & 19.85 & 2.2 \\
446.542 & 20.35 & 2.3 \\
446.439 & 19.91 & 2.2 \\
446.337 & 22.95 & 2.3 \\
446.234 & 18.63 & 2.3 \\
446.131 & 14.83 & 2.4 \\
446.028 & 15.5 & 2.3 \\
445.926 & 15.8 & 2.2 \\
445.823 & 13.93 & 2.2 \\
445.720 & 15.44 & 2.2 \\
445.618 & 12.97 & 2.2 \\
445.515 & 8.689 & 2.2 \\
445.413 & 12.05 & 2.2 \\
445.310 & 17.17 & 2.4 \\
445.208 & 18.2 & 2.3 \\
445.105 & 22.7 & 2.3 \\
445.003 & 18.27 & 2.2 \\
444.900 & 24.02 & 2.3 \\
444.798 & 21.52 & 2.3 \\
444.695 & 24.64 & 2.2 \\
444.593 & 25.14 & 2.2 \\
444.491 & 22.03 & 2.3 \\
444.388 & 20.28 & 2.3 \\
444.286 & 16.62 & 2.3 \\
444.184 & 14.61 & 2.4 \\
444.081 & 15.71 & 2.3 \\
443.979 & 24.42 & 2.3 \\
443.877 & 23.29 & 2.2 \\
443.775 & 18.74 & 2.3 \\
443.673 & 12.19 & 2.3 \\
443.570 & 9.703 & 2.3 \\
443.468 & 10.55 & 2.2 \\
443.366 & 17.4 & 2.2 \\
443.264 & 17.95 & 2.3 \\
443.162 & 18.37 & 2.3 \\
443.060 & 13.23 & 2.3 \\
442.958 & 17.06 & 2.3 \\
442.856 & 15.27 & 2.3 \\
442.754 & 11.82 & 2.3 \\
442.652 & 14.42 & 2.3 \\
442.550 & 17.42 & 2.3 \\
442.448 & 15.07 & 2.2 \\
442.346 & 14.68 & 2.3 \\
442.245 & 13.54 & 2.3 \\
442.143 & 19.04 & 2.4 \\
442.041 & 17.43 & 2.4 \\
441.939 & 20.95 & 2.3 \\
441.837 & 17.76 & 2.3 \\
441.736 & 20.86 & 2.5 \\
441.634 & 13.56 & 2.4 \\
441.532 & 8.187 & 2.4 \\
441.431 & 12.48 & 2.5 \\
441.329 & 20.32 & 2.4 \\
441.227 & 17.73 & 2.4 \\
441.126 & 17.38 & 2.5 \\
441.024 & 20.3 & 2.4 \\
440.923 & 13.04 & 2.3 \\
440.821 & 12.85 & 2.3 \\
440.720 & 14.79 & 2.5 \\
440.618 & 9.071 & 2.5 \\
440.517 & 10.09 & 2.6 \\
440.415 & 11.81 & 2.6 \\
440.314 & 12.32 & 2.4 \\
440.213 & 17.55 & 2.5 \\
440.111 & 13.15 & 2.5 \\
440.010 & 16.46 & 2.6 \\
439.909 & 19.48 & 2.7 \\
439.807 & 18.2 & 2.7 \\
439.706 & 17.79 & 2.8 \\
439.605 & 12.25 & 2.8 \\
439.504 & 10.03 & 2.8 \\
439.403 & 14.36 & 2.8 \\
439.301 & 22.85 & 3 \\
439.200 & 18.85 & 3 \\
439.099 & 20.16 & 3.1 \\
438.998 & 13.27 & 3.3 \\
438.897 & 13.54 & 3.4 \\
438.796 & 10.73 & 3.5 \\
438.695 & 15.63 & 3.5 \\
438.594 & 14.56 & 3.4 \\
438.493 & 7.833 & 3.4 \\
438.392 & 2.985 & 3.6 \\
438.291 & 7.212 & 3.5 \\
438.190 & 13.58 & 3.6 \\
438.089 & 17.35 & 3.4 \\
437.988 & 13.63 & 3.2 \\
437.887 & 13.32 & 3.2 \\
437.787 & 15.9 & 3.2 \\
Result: -0.43 nm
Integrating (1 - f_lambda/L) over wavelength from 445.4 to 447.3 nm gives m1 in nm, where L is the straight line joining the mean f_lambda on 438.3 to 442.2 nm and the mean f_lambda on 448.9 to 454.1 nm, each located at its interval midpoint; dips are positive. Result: 0.12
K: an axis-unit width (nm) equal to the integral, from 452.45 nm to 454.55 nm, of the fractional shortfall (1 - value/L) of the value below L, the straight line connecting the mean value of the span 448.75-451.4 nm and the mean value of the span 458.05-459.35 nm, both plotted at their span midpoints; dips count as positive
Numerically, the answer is 0.32 nm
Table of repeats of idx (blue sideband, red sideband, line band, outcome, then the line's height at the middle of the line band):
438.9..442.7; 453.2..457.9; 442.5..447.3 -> 0.039 nm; 17.8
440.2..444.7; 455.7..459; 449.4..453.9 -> 0.113 nm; 21.9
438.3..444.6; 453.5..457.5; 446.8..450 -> -0.204 nm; 19.5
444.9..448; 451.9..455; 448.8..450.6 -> -0.189 nm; 19.5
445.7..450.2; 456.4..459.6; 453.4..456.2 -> 0.181 nm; 23.6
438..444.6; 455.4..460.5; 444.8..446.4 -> 0.086 nm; 17.9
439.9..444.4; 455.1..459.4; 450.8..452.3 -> -0.150 nm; 21.3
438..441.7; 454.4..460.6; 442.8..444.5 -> -0.033 nm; 16.4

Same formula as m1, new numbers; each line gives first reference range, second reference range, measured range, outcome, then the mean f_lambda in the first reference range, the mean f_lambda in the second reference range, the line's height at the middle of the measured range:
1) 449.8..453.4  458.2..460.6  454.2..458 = -0.067 nm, 21.9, 25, 23.7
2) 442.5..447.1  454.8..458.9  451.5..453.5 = 0.183 nm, 17.4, 24.6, 22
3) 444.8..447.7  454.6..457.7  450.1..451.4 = -0.209 nm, 18.5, 24.2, 21.1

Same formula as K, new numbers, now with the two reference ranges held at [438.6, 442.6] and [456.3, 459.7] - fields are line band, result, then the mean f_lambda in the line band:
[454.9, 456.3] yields 0.04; 23.2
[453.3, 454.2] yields 0.10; 20.4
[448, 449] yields -0.04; 20.8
